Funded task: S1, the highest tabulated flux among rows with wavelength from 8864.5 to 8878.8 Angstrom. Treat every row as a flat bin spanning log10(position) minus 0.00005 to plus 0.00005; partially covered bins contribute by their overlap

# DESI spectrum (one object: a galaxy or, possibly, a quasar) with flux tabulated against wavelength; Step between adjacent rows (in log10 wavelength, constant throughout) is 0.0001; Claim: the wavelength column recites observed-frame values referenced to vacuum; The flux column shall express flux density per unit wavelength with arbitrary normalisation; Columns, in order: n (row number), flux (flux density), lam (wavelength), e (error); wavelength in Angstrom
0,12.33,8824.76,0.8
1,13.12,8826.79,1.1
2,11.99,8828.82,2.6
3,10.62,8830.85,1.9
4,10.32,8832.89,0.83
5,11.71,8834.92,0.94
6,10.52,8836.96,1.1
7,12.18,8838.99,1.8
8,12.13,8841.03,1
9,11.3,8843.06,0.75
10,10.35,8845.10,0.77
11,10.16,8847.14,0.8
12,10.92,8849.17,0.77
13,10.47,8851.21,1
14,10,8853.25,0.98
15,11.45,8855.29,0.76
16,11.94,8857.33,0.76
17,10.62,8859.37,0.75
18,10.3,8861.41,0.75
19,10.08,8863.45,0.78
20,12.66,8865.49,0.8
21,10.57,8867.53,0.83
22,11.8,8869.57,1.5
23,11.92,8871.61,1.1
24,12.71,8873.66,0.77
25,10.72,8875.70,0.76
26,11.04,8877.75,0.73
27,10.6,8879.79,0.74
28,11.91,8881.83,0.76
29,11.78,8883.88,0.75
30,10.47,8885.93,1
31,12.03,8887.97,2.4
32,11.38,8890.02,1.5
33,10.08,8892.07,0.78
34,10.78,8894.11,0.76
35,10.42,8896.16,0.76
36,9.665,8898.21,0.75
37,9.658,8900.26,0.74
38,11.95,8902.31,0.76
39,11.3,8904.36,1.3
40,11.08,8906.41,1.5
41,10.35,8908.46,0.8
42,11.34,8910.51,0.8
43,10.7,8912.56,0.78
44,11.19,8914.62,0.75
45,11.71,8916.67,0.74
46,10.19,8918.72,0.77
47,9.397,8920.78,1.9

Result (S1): 12.71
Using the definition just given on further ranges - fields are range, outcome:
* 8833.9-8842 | 12.18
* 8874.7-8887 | 11.91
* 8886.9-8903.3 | 12.03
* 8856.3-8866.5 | 12.66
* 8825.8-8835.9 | 13.12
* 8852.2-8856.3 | 11.45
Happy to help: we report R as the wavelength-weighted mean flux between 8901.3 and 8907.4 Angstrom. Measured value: 11.4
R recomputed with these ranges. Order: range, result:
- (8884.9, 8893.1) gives 11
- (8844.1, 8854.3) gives 10.4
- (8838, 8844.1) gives 11.9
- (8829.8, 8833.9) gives 10.5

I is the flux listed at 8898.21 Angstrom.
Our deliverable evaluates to 9.665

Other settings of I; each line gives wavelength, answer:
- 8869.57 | 11.8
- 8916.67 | 11.71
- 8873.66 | 12.71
